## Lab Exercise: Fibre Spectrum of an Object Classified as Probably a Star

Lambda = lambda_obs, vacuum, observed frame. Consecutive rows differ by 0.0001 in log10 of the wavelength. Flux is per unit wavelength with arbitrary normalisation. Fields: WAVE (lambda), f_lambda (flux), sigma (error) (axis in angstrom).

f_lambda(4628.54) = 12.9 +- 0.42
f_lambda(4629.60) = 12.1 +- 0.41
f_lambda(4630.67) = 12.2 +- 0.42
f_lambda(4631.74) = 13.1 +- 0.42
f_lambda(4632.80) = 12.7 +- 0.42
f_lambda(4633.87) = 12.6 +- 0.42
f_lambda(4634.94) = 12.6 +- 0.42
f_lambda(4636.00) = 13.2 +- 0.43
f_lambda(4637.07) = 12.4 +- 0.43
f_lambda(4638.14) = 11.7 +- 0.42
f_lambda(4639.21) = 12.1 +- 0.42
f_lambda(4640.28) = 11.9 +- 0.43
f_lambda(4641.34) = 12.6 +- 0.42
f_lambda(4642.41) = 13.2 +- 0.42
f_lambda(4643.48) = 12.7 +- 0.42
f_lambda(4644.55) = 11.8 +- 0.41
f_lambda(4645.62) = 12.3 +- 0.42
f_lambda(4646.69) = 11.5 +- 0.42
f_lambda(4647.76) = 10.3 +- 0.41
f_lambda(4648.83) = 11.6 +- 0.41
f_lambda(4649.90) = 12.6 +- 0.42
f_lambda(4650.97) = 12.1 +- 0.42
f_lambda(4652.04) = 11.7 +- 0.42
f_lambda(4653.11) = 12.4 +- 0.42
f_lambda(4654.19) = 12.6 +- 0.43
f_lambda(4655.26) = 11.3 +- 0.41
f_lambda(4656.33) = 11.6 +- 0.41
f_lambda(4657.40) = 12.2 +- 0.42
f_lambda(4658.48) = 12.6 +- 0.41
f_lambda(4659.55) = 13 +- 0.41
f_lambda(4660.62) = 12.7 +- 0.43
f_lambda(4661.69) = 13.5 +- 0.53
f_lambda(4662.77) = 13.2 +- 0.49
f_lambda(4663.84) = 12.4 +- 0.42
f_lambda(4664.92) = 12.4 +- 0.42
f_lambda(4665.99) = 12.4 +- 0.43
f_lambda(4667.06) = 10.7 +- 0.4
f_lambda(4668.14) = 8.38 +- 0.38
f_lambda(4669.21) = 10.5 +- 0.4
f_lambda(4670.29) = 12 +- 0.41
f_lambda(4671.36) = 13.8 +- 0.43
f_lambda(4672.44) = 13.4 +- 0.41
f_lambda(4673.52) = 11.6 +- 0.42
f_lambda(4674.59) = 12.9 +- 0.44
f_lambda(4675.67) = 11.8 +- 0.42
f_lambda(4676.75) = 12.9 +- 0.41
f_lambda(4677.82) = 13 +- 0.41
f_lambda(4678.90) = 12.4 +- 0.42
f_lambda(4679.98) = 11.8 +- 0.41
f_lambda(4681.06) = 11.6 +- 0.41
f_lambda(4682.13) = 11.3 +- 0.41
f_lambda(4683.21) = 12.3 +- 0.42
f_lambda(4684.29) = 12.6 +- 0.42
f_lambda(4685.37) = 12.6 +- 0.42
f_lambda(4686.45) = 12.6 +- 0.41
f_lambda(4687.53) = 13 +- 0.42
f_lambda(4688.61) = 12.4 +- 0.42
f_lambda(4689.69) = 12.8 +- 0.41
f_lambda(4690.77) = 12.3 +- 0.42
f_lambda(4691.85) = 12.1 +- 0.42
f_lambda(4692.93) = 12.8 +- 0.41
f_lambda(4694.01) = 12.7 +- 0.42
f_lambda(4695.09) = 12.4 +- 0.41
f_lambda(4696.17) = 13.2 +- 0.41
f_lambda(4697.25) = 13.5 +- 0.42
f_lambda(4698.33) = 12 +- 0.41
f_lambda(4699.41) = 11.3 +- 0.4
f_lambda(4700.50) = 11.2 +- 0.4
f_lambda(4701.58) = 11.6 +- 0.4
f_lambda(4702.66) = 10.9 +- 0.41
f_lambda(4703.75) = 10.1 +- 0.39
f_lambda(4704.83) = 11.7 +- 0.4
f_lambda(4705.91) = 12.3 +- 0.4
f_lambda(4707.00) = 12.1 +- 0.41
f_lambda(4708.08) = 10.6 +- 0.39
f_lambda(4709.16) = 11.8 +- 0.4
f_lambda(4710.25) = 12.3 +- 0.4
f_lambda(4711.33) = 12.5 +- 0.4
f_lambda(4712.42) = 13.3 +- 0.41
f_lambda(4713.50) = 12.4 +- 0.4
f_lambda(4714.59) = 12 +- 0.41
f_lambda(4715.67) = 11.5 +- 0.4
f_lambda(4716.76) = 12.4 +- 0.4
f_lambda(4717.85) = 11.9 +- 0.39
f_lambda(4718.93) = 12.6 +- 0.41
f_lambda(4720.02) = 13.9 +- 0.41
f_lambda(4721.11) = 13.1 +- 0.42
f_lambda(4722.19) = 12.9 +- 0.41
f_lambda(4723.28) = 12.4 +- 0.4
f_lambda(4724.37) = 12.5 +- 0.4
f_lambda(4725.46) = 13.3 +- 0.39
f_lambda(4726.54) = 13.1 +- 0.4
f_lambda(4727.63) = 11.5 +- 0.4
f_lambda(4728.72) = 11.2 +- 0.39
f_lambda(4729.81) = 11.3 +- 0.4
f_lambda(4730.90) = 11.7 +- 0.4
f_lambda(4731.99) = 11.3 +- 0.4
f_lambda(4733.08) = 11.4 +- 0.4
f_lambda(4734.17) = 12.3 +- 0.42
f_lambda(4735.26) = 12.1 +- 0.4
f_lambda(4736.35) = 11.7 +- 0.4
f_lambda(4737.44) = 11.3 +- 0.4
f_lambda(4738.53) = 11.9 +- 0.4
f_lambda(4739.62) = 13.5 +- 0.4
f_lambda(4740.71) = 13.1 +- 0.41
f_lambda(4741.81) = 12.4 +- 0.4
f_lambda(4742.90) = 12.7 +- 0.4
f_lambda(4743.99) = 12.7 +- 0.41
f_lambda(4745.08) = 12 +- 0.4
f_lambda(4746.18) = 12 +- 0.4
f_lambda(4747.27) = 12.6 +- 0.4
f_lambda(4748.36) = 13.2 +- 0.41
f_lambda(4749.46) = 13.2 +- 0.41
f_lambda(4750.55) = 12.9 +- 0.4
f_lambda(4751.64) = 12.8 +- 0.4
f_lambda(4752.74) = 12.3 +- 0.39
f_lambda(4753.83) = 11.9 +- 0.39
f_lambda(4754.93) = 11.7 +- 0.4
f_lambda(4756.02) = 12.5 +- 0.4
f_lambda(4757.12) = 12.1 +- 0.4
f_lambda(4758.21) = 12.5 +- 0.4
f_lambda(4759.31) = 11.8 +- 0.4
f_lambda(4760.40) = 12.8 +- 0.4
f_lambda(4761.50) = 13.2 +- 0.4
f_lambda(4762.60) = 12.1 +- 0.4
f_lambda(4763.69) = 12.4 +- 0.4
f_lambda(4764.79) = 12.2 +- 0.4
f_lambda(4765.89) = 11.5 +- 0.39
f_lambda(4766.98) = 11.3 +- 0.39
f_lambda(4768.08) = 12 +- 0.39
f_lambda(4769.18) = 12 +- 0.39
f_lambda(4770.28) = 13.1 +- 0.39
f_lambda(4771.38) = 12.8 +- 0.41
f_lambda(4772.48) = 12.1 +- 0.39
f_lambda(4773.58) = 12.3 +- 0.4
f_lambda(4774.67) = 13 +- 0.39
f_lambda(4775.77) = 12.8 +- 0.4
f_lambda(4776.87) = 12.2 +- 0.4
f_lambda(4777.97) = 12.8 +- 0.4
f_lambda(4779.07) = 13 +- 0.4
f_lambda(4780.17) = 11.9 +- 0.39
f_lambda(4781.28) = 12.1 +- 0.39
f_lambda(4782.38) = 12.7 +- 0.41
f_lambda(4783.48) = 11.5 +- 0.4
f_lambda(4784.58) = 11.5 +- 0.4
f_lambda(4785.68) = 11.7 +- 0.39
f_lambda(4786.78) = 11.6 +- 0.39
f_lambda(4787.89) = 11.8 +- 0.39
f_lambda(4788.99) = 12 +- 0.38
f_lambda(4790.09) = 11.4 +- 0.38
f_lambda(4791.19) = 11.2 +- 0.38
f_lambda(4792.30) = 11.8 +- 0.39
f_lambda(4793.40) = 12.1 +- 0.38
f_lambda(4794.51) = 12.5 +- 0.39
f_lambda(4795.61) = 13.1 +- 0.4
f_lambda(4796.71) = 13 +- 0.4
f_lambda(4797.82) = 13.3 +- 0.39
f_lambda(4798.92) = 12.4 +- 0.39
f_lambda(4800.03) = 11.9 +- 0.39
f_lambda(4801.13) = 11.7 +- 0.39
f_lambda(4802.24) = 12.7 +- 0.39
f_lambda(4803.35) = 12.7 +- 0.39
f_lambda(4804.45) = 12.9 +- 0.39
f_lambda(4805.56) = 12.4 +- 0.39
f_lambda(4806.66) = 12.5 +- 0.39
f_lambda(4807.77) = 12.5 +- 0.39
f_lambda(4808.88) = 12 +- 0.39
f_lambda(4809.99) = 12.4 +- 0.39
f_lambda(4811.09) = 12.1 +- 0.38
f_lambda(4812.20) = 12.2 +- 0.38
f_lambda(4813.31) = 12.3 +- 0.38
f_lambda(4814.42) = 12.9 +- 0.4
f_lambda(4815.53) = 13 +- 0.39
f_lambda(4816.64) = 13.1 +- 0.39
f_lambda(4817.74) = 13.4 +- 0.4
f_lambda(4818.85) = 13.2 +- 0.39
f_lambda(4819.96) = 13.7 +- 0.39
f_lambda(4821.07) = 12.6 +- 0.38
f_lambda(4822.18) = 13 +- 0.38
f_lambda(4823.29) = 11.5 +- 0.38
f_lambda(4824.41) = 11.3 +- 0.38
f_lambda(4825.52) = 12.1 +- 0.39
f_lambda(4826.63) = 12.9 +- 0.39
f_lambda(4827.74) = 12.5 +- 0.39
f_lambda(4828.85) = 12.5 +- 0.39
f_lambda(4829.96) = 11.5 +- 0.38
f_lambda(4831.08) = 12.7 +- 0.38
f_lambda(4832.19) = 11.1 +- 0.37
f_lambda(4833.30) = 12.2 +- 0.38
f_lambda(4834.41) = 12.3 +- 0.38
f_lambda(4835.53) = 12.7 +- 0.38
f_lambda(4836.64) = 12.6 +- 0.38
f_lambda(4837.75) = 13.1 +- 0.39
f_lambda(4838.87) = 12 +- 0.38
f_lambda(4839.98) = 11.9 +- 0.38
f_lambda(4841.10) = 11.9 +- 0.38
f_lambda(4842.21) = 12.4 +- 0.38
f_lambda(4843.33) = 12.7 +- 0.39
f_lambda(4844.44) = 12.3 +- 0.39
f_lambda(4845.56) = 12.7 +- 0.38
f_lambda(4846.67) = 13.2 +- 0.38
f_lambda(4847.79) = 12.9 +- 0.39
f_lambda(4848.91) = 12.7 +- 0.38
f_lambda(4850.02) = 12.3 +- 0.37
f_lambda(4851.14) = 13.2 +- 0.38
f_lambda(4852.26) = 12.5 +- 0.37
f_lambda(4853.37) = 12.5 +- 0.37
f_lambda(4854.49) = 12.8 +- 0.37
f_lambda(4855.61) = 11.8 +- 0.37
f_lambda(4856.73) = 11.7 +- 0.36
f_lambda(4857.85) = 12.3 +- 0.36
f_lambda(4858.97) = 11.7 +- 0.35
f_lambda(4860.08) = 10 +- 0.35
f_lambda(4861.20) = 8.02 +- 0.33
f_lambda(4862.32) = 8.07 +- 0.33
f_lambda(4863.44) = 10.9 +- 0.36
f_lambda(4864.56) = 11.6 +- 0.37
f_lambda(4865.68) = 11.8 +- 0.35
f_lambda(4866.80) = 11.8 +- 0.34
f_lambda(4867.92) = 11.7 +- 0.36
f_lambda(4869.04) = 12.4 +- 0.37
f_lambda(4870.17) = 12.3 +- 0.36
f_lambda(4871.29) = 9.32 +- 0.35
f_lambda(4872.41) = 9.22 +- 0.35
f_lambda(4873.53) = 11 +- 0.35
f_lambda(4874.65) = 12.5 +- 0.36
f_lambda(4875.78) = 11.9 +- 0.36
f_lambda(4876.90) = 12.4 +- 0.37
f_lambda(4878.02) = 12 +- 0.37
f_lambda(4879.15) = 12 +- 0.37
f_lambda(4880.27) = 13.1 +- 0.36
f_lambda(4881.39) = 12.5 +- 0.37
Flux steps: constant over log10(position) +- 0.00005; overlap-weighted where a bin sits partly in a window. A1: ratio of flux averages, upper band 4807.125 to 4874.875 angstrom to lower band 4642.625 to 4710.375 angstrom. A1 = 1.0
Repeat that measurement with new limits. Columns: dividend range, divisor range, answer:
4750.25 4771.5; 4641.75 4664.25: 1.00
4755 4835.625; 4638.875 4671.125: 1.03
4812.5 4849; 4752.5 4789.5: 1.02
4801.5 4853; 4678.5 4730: 1.02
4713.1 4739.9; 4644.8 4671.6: 1.02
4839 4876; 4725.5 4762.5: 0.95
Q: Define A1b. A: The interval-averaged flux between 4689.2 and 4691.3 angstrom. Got 12.5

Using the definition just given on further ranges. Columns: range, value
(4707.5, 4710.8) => 11.6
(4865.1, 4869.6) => 11.9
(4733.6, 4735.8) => 12.2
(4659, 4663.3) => 13.1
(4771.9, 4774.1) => 12.2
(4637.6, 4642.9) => 12.3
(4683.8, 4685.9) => 12.6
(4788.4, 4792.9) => 11.6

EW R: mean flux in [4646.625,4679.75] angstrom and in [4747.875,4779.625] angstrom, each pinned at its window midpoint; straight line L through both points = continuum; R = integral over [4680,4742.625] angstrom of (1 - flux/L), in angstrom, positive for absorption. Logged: 0.4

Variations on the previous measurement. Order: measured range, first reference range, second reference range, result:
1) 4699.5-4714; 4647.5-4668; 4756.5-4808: 0.5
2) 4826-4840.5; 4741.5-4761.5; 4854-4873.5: -1.1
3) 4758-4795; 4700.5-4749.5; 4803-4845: 0.4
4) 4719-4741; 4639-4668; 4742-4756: 0.3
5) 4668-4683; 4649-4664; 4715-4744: 0.4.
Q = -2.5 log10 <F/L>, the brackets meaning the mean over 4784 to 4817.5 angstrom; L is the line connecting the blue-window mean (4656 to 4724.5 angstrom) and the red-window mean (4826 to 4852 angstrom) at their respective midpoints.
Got 0.01 mag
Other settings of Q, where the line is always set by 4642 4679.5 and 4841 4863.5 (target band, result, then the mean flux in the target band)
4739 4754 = -0.06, 12.7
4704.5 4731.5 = -0.02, 12.3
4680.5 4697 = -0.03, 12.5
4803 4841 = -0.05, 12.5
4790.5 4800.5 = -0.04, 12.4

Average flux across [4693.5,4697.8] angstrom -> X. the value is 13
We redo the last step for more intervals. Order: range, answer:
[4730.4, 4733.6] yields 11.5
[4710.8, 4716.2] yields 12.3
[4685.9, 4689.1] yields 12.7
